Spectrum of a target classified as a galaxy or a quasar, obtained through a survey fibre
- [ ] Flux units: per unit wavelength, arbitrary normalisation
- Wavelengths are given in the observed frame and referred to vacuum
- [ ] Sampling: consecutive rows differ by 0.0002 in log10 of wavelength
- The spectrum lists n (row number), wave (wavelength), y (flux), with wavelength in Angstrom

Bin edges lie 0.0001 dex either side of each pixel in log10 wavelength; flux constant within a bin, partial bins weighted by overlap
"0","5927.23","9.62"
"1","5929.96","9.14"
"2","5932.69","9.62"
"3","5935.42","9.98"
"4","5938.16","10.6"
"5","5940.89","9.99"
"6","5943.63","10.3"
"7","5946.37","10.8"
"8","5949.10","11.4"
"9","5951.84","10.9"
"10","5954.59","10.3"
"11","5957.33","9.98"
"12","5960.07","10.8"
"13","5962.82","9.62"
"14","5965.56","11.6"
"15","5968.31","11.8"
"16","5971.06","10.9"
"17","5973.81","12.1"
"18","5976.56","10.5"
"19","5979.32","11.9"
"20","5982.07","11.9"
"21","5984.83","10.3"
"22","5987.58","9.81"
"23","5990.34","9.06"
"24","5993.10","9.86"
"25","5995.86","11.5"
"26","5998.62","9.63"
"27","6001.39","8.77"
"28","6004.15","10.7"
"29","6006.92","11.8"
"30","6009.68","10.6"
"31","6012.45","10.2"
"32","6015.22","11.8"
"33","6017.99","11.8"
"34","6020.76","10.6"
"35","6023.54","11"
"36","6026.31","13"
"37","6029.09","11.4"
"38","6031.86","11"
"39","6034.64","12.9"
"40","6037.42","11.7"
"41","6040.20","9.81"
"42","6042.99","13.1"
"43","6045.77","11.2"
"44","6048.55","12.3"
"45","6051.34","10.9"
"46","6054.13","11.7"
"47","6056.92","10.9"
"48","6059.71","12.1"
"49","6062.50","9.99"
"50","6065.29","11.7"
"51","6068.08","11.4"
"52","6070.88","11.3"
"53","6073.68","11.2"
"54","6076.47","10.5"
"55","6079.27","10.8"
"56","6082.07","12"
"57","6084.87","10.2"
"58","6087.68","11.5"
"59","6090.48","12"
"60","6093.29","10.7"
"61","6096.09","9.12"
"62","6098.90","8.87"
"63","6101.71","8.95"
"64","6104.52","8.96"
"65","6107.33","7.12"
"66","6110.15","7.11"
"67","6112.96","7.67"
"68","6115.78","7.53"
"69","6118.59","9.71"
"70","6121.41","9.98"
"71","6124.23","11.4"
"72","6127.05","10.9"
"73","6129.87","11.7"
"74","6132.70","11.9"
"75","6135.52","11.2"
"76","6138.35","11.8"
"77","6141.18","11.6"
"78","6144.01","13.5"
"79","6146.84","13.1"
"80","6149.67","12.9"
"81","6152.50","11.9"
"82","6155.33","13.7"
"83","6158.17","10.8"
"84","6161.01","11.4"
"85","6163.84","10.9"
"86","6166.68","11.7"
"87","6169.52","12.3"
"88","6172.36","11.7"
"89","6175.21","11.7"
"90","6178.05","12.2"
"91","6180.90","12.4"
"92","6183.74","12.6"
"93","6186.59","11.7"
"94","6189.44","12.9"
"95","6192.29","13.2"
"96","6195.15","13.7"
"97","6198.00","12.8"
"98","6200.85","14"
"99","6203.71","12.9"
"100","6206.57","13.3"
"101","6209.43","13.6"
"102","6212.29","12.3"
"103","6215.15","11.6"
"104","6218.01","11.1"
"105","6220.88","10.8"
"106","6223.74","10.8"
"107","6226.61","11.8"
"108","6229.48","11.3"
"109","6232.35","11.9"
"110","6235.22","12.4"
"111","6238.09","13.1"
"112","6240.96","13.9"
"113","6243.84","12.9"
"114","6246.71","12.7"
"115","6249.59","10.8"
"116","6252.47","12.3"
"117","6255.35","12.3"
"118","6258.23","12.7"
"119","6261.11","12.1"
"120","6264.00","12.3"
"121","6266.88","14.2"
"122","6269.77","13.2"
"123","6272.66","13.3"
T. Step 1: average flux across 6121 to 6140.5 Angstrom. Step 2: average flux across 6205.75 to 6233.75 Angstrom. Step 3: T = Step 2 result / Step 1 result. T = 1.04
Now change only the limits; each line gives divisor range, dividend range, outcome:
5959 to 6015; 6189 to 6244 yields 1.17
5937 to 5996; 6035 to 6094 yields 1.06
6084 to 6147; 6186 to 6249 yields 1.22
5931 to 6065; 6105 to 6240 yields 1.07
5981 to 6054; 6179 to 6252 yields 1.13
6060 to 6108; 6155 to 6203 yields 1.18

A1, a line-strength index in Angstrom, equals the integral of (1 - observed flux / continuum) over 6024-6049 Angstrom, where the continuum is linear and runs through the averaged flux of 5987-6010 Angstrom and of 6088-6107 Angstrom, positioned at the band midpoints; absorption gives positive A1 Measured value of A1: -4.42 Angstrom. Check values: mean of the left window 10.2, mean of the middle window 11.8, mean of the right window 9.72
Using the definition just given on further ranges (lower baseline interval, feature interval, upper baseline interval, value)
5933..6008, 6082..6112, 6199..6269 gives 5.0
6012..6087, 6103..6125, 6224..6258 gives 5.8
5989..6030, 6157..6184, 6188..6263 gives 0.6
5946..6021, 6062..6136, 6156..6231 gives 8.5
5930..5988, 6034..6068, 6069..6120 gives -4.9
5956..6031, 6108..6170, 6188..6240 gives 4.4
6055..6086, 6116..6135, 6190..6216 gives 1.9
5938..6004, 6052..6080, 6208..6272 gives 0.1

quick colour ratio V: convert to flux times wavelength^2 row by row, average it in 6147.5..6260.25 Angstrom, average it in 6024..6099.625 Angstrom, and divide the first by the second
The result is 1.14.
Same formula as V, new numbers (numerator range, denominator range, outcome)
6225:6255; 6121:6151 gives 1.07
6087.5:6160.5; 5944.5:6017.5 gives 1.04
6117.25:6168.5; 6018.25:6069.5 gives 1.05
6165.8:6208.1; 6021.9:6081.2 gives 1.16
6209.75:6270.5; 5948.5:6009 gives 1.25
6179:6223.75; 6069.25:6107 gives 1.25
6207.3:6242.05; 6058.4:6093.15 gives 1.13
